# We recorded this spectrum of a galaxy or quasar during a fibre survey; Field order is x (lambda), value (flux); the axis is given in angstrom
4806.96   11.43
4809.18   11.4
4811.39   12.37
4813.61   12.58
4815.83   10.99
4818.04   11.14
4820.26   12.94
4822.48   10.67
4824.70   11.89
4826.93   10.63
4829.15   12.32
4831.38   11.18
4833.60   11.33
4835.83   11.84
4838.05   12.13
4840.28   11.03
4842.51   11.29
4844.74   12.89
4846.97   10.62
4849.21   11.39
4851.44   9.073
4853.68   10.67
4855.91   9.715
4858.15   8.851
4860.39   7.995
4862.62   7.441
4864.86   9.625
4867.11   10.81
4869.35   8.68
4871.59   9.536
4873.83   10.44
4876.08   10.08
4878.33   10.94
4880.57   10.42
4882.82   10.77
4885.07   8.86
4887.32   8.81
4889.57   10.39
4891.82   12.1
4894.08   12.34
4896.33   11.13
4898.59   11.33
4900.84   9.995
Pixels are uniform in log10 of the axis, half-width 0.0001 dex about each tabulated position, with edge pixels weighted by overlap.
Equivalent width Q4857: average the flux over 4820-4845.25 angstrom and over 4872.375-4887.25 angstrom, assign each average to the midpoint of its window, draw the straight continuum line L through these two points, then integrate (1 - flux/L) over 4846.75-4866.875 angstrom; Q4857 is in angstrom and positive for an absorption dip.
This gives 2.5 angstrom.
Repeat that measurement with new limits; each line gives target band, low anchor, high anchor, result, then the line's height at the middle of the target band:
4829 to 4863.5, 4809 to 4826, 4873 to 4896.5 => 2.1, 11.2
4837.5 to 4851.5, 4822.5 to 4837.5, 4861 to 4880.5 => -0.6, 10.9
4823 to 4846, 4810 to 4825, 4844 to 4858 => -1.0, 11.2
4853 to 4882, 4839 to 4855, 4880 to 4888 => 1.8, 10.3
